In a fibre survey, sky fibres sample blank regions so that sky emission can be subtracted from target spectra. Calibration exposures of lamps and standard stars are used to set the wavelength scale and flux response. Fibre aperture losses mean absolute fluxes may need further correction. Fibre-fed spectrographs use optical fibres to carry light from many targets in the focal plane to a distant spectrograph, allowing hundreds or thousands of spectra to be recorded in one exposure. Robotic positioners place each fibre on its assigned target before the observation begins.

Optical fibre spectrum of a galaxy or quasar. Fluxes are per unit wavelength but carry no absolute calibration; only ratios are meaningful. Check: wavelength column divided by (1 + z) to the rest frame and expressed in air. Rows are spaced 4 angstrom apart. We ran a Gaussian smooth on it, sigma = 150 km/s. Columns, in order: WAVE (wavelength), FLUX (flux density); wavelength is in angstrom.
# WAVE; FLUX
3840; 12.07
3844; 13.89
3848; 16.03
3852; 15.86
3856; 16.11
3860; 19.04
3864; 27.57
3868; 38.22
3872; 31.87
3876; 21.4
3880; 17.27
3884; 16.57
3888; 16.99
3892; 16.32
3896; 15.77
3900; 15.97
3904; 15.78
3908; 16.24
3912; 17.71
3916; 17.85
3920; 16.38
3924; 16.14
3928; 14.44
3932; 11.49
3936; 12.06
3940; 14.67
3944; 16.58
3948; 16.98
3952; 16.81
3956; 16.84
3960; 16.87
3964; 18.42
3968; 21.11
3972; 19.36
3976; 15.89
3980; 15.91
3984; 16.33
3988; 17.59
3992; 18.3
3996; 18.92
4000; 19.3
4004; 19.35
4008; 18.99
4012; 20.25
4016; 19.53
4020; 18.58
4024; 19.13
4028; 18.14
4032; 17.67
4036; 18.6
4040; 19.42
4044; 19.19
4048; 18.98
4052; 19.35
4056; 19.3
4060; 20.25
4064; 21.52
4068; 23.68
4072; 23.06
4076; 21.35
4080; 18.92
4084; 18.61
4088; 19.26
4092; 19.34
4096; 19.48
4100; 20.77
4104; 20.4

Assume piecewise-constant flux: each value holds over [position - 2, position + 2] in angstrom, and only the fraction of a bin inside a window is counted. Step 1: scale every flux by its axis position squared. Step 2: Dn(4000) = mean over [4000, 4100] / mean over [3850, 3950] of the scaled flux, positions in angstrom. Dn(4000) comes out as 1.2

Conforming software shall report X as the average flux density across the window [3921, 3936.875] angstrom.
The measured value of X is 13.8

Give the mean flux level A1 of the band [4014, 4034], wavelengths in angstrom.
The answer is 18.6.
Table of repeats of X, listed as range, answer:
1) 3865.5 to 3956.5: 17.9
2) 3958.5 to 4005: 18.1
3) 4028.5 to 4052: 18.8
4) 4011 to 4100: 19.7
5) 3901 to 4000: 16.7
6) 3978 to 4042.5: 18.5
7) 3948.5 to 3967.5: 17.5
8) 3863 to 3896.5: 22.6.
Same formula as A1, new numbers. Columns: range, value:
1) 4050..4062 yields 19.6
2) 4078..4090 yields 18.9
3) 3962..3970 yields 19.8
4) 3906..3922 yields 17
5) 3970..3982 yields 17.1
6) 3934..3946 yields 14.4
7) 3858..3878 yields 27.6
